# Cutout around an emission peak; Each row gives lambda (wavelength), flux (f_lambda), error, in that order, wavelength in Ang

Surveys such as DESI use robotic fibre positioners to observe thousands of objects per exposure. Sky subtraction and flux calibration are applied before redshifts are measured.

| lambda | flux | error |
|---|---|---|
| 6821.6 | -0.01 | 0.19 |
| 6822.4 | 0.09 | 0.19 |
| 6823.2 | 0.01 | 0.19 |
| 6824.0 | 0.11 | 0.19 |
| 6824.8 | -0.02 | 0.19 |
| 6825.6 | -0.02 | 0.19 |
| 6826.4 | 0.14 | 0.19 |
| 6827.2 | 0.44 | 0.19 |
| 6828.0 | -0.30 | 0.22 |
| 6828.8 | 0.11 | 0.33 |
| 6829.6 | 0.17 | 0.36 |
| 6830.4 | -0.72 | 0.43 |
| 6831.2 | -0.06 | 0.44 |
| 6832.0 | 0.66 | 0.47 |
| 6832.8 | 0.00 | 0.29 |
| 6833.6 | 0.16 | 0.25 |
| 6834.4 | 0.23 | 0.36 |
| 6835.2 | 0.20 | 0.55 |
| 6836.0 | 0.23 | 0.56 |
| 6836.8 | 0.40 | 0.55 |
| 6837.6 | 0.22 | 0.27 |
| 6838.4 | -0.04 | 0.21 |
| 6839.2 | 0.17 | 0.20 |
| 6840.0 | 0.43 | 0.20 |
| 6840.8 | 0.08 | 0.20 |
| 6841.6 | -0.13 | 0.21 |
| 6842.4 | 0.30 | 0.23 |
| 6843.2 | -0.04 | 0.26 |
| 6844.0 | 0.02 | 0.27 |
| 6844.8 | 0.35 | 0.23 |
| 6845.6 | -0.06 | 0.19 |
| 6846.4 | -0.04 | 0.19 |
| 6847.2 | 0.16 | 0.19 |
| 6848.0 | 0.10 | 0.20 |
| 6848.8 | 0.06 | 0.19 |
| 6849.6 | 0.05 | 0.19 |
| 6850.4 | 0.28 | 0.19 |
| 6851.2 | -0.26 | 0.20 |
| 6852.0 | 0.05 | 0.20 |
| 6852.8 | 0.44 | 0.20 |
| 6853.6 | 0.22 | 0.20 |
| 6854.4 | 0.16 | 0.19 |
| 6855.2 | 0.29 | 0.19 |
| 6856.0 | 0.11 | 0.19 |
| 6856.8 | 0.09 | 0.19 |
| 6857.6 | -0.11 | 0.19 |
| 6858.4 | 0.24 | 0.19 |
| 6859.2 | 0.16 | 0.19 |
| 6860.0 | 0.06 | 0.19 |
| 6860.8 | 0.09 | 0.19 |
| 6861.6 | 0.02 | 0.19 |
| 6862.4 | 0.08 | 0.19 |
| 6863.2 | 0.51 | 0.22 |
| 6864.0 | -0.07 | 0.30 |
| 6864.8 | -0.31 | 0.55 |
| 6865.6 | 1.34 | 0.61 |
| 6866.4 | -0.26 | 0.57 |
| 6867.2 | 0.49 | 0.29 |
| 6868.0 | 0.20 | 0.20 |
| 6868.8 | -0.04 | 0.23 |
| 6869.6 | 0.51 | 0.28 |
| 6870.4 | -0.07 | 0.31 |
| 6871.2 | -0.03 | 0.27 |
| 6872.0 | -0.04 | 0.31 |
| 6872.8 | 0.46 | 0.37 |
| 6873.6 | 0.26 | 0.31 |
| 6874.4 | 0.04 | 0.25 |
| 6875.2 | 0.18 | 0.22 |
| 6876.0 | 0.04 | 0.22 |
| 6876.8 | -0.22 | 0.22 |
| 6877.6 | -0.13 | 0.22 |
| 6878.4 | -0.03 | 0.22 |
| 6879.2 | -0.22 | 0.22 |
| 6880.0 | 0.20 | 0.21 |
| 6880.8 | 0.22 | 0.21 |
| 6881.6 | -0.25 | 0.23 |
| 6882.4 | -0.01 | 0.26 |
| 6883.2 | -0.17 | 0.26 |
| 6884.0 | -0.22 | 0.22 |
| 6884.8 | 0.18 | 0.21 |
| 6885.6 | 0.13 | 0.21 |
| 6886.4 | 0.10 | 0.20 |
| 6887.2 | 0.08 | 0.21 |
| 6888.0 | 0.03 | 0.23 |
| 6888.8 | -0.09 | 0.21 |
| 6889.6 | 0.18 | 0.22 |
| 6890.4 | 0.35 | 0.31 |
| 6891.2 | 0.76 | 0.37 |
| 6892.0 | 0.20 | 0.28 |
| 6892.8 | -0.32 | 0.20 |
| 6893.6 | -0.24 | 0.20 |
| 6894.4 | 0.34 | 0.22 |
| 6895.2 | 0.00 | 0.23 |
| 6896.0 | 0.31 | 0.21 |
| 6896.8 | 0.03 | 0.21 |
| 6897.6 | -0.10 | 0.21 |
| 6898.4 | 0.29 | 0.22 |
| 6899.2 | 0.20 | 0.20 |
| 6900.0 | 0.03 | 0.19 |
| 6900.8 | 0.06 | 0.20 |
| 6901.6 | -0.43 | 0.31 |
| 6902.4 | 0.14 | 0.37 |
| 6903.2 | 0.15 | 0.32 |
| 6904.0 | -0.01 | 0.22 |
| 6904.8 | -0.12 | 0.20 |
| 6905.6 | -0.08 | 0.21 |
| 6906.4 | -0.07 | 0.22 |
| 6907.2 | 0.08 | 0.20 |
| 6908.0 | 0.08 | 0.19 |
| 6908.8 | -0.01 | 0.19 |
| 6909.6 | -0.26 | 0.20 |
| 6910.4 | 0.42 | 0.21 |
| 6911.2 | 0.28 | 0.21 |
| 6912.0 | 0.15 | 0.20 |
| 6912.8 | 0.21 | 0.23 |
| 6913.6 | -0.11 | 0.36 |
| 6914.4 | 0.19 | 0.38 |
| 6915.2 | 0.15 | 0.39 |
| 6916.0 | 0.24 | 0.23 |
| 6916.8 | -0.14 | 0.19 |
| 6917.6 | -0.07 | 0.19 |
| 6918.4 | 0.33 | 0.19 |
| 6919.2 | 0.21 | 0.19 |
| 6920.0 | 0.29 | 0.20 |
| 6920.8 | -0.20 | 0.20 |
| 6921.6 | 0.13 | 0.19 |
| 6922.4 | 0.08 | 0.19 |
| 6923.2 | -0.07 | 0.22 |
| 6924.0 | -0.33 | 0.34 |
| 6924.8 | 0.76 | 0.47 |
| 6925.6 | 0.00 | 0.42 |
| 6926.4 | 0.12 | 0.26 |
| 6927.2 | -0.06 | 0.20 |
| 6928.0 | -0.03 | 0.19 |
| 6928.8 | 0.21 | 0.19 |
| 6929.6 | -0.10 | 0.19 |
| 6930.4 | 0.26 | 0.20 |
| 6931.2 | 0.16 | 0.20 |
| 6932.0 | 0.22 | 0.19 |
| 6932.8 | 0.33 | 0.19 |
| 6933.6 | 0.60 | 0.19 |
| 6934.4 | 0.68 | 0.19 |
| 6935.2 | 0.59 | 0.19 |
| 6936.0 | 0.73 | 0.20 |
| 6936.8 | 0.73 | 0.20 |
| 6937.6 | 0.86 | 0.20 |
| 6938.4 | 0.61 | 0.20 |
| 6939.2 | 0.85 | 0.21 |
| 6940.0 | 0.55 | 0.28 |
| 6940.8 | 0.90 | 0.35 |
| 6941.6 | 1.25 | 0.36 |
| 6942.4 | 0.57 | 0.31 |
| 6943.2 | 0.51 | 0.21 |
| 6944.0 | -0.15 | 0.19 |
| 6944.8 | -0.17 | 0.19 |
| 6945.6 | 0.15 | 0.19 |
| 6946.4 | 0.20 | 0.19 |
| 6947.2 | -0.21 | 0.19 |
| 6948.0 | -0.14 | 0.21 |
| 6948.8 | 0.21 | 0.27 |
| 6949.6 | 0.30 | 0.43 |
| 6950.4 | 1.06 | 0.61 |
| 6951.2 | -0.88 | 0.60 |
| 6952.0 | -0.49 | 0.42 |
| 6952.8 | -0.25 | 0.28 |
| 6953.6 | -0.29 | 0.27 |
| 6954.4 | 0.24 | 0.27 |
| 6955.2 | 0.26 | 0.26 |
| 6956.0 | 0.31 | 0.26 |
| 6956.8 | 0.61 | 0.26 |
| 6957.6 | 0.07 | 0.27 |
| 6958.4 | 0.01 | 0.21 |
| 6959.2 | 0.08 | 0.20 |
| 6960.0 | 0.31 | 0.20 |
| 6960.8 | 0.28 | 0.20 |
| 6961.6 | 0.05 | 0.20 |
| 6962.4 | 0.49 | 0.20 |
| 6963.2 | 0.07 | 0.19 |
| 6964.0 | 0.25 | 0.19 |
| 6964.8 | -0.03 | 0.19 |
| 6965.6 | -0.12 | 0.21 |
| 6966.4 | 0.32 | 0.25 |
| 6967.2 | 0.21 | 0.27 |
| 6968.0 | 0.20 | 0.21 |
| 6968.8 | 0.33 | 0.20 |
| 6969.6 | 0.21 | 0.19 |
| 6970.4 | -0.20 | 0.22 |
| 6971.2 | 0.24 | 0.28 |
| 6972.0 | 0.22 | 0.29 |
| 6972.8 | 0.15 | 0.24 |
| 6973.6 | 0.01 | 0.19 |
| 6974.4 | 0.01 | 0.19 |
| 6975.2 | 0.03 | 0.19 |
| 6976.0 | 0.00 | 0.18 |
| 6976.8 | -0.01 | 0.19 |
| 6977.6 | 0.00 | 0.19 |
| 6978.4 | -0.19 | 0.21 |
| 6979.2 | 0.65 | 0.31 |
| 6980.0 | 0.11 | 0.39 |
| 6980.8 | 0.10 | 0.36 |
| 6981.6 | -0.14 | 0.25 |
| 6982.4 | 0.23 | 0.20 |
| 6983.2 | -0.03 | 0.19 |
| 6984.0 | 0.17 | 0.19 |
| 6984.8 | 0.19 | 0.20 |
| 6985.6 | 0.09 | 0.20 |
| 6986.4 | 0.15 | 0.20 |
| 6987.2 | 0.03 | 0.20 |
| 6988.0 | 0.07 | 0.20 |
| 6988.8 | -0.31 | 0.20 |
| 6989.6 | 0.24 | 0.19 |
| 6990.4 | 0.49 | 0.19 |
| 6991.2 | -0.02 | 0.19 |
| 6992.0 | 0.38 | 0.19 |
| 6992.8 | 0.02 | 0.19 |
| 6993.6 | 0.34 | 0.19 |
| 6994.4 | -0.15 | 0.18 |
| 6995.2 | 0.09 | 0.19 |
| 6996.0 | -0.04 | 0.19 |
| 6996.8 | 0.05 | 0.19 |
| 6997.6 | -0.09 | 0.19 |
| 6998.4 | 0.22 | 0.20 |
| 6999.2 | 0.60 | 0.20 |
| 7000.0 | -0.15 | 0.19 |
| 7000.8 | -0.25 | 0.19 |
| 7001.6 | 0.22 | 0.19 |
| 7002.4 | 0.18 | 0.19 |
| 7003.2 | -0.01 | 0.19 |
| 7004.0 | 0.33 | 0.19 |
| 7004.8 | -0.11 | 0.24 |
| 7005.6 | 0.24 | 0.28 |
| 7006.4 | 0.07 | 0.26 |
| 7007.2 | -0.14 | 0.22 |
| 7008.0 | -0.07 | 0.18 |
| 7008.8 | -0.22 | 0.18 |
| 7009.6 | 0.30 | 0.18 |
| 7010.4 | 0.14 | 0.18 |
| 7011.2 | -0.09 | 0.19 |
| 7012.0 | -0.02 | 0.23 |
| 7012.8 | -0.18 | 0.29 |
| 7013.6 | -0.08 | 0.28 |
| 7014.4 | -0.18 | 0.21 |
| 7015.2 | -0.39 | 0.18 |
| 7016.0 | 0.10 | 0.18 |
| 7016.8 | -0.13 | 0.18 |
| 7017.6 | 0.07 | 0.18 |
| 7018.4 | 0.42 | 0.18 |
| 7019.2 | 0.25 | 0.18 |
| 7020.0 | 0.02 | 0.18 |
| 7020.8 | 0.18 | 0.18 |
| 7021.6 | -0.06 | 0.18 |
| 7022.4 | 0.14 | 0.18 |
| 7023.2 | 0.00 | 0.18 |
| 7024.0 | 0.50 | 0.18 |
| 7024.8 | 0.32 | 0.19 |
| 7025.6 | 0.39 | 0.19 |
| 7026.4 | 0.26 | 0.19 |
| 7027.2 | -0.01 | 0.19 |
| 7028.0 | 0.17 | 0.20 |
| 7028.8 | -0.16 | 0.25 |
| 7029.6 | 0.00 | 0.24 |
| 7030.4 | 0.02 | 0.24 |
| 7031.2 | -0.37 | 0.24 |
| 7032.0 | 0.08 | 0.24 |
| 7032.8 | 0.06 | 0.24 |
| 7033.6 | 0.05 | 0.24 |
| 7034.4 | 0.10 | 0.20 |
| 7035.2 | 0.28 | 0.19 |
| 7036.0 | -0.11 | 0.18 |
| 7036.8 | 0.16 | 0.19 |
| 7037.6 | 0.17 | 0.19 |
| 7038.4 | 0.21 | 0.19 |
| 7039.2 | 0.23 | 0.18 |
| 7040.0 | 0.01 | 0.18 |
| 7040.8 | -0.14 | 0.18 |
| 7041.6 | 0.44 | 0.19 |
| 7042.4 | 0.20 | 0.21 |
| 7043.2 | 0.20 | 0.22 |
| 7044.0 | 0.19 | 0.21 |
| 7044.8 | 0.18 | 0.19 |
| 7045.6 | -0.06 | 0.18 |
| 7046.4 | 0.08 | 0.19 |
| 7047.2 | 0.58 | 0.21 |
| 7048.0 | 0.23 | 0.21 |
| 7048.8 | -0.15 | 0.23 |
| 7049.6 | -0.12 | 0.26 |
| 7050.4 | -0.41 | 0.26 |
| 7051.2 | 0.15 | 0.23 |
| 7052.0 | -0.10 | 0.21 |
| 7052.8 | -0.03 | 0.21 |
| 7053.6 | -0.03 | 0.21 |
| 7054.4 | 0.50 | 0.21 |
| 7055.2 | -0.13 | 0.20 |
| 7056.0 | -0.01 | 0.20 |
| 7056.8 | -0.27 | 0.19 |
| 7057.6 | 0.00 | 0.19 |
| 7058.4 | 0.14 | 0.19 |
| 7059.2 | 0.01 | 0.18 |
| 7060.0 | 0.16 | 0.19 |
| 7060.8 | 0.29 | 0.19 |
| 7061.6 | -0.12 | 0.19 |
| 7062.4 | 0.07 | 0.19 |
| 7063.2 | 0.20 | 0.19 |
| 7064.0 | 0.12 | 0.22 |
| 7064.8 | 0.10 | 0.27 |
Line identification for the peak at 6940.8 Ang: [O II] 3727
